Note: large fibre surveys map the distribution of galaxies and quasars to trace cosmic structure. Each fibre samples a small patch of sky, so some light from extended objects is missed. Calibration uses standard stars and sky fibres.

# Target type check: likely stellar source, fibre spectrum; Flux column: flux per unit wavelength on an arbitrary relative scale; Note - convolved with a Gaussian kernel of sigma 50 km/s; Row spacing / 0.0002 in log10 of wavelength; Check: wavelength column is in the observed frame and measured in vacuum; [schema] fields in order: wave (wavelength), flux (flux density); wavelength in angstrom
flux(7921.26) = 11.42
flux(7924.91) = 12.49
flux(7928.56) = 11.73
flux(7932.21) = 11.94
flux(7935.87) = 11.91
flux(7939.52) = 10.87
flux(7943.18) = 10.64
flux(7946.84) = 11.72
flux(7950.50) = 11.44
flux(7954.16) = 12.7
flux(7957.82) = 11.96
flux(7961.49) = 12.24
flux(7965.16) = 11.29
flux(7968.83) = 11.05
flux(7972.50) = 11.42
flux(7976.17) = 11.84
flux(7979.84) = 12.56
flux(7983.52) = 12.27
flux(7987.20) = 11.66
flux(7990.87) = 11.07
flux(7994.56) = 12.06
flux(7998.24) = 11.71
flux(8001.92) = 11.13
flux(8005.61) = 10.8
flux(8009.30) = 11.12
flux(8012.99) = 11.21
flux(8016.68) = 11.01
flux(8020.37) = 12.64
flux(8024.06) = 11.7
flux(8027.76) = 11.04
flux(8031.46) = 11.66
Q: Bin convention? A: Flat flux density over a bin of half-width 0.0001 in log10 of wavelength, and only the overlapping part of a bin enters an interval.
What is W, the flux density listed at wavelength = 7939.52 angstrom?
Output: 10.87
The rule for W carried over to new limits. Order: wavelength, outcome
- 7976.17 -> 11.84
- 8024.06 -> 11.7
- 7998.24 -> 11.71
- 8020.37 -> 12.64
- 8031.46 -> 11.66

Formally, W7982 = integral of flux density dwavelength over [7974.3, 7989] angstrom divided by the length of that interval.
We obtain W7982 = 12.1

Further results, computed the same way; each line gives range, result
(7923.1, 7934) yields 12.1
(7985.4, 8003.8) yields 11.5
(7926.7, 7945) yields 11.4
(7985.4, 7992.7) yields 11.4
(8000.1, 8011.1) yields 11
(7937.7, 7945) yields 10.8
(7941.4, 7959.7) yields 11.7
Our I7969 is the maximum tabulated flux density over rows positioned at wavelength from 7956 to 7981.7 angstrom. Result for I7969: 12.56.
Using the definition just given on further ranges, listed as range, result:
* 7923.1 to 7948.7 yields 12.49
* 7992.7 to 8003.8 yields 12.06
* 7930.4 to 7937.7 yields 11.94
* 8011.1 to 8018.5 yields 11.21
